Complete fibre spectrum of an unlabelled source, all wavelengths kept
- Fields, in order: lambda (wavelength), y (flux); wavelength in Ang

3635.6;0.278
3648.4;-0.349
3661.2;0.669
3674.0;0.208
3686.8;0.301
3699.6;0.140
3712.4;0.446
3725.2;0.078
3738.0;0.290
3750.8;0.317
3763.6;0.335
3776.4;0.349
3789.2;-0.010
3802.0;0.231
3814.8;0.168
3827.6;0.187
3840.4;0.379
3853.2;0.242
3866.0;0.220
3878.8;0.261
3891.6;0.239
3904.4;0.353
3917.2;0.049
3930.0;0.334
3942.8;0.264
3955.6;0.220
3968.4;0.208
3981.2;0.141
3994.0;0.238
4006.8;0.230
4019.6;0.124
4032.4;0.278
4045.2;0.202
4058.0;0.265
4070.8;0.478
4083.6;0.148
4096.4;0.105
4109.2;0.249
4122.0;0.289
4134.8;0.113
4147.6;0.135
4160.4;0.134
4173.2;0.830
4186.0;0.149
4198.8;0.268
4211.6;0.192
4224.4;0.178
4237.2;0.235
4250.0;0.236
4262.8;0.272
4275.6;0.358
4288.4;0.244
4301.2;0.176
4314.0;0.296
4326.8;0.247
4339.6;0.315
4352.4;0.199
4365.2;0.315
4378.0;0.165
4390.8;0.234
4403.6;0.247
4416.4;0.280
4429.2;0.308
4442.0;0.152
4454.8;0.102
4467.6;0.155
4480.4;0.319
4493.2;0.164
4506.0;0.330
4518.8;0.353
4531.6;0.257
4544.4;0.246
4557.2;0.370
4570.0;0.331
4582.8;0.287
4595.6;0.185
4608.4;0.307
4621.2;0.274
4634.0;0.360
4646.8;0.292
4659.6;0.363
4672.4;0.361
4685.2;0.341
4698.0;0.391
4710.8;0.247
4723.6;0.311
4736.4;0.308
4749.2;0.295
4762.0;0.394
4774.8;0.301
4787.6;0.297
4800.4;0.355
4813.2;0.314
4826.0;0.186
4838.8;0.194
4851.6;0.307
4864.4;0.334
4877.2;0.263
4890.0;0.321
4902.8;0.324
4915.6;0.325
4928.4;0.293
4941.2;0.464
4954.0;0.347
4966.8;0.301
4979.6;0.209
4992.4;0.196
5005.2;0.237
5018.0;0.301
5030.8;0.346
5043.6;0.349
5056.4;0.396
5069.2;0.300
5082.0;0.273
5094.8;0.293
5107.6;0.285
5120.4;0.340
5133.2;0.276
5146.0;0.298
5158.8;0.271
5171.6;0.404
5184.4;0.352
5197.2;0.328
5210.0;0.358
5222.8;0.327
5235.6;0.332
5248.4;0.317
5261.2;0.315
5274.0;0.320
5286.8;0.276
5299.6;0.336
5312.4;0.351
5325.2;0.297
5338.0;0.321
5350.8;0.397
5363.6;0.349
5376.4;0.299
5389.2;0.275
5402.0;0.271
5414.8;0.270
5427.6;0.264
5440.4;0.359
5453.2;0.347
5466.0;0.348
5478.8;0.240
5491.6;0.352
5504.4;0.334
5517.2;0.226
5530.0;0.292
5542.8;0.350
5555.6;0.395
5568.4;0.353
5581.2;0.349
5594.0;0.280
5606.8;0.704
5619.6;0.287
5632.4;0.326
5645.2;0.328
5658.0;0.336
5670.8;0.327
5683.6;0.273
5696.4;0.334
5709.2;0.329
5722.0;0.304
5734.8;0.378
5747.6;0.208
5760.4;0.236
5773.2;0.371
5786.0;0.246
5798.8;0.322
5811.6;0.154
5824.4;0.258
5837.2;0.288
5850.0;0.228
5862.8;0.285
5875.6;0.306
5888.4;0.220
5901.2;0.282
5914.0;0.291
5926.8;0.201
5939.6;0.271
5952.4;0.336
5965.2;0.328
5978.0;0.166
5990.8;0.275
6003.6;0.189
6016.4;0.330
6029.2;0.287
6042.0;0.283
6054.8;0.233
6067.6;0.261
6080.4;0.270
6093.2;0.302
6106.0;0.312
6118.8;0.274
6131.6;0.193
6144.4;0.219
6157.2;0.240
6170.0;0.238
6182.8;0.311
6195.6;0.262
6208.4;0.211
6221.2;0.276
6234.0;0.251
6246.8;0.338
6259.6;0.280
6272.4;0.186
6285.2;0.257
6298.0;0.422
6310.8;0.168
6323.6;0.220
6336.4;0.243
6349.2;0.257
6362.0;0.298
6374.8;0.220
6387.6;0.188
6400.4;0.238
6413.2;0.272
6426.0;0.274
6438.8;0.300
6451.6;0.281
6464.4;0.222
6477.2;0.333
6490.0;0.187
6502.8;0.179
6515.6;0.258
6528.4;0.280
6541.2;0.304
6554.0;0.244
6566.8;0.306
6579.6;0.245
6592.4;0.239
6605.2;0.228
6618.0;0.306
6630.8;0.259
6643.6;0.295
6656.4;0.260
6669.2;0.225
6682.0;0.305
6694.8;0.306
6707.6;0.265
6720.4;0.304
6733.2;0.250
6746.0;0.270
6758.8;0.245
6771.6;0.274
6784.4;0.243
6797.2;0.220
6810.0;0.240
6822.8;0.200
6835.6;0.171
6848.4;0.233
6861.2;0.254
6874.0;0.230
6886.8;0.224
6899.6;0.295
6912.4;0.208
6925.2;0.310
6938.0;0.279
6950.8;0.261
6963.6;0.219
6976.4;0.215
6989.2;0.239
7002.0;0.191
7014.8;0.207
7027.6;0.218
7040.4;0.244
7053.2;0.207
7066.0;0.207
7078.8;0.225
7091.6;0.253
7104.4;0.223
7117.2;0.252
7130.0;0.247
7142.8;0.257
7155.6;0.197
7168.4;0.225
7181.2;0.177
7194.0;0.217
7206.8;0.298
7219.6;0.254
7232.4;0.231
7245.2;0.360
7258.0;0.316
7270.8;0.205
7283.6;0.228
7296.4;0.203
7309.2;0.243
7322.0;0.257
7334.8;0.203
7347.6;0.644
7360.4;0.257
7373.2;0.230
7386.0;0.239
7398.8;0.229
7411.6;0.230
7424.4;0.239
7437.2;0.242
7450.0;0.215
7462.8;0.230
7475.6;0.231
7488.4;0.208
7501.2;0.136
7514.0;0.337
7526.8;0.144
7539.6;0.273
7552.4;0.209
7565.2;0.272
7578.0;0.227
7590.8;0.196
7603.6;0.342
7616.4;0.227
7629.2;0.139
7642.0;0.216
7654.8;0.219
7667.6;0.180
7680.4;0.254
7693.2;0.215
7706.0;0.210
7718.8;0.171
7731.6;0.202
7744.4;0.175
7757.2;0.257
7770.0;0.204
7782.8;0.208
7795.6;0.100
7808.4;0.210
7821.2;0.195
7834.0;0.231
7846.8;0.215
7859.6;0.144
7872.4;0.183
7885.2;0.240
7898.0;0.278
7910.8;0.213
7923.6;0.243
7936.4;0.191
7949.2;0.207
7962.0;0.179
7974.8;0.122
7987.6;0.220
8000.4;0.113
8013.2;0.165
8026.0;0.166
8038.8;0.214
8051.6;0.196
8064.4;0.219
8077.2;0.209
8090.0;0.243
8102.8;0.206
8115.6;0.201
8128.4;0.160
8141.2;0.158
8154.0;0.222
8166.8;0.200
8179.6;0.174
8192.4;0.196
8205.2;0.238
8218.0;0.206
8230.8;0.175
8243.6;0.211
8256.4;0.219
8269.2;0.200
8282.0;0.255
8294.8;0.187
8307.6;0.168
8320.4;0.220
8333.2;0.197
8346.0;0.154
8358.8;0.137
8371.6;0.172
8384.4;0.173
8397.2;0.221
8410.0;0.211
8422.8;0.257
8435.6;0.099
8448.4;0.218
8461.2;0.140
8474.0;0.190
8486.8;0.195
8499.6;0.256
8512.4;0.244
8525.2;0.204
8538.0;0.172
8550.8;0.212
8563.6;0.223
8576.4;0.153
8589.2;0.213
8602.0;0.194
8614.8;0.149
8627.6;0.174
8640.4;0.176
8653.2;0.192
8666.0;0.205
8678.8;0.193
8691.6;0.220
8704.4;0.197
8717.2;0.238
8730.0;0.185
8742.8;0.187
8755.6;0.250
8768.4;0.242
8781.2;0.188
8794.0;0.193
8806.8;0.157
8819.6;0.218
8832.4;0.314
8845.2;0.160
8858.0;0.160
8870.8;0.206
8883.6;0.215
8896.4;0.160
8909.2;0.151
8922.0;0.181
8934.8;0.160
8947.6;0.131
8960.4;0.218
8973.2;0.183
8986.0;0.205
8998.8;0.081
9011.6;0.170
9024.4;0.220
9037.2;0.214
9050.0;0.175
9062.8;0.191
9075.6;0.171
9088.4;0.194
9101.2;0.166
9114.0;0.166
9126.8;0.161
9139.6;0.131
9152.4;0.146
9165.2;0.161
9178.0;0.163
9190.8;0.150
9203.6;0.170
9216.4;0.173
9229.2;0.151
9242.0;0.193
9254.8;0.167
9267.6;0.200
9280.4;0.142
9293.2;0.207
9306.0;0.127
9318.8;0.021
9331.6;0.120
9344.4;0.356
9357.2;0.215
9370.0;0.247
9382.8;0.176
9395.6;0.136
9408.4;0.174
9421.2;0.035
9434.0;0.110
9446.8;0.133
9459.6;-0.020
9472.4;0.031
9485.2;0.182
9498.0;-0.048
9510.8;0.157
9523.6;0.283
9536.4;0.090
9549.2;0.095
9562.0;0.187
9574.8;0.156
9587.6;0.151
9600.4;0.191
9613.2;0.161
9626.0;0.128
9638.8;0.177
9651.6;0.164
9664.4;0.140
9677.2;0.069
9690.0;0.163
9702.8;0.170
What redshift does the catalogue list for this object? 0.119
